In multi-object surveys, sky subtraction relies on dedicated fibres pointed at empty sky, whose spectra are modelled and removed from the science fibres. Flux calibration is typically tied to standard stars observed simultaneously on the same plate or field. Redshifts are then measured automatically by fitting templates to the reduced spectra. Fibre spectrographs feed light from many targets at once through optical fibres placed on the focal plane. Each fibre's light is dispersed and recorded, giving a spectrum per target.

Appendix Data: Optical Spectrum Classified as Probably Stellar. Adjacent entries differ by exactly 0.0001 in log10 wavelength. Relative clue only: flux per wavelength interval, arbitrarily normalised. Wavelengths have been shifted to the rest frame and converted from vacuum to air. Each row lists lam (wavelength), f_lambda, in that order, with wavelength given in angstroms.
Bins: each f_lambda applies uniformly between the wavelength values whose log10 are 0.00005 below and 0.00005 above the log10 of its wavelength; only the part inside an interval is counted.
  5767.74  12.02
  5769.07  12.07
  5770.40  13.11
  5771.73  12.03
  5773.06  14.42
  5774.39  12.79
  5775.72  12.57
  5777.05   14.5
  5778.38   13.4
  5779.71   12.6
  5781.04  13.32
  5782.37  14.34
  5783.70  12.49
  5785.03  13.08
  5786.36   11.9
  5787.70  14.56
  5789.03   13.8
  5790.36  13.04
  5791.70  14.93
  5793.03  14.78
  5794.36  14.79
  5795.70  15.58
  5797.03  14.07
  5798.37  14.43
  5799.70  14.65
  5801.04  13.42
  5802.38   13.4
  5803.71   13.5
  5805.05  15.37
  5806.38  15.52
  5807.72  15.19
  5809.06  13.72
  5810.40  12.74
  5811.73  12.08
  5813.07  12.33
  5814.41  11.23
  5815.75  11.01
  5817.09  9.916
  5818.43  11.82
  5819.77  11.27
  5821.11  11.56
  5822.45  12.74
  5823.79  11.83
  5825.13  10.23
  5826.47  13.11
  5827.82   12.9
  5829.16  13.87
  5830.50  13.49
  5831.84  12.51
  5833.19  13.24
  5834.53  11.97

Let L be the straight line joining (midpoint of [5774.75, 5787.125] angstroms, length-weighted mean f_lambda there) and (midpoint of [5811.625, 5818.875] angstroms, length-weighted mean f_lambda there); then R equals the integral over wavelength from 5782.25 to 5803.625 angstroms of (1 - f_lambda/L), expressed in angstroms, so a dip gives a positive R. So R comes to -2.5 angstroms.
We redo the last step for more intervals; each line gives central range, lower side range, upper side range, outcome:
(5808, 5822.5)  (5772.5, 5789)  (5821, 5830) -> 0.8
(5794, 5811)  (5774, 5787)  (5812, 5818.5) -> -3.4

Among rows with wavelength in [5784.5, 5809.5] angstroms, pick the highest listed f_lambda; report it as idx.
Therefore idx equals 15.58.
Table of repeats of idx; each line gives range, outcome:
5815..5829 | 13.11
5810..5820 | 12.74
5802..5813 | 15.52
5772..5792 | 14.93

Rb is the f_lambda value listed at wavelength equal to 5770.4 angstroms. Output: 13.11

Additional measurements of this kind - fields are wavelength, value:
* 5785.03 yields 13.08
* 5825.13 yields 10.23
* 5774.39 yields 12.79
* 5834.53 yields 11.97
